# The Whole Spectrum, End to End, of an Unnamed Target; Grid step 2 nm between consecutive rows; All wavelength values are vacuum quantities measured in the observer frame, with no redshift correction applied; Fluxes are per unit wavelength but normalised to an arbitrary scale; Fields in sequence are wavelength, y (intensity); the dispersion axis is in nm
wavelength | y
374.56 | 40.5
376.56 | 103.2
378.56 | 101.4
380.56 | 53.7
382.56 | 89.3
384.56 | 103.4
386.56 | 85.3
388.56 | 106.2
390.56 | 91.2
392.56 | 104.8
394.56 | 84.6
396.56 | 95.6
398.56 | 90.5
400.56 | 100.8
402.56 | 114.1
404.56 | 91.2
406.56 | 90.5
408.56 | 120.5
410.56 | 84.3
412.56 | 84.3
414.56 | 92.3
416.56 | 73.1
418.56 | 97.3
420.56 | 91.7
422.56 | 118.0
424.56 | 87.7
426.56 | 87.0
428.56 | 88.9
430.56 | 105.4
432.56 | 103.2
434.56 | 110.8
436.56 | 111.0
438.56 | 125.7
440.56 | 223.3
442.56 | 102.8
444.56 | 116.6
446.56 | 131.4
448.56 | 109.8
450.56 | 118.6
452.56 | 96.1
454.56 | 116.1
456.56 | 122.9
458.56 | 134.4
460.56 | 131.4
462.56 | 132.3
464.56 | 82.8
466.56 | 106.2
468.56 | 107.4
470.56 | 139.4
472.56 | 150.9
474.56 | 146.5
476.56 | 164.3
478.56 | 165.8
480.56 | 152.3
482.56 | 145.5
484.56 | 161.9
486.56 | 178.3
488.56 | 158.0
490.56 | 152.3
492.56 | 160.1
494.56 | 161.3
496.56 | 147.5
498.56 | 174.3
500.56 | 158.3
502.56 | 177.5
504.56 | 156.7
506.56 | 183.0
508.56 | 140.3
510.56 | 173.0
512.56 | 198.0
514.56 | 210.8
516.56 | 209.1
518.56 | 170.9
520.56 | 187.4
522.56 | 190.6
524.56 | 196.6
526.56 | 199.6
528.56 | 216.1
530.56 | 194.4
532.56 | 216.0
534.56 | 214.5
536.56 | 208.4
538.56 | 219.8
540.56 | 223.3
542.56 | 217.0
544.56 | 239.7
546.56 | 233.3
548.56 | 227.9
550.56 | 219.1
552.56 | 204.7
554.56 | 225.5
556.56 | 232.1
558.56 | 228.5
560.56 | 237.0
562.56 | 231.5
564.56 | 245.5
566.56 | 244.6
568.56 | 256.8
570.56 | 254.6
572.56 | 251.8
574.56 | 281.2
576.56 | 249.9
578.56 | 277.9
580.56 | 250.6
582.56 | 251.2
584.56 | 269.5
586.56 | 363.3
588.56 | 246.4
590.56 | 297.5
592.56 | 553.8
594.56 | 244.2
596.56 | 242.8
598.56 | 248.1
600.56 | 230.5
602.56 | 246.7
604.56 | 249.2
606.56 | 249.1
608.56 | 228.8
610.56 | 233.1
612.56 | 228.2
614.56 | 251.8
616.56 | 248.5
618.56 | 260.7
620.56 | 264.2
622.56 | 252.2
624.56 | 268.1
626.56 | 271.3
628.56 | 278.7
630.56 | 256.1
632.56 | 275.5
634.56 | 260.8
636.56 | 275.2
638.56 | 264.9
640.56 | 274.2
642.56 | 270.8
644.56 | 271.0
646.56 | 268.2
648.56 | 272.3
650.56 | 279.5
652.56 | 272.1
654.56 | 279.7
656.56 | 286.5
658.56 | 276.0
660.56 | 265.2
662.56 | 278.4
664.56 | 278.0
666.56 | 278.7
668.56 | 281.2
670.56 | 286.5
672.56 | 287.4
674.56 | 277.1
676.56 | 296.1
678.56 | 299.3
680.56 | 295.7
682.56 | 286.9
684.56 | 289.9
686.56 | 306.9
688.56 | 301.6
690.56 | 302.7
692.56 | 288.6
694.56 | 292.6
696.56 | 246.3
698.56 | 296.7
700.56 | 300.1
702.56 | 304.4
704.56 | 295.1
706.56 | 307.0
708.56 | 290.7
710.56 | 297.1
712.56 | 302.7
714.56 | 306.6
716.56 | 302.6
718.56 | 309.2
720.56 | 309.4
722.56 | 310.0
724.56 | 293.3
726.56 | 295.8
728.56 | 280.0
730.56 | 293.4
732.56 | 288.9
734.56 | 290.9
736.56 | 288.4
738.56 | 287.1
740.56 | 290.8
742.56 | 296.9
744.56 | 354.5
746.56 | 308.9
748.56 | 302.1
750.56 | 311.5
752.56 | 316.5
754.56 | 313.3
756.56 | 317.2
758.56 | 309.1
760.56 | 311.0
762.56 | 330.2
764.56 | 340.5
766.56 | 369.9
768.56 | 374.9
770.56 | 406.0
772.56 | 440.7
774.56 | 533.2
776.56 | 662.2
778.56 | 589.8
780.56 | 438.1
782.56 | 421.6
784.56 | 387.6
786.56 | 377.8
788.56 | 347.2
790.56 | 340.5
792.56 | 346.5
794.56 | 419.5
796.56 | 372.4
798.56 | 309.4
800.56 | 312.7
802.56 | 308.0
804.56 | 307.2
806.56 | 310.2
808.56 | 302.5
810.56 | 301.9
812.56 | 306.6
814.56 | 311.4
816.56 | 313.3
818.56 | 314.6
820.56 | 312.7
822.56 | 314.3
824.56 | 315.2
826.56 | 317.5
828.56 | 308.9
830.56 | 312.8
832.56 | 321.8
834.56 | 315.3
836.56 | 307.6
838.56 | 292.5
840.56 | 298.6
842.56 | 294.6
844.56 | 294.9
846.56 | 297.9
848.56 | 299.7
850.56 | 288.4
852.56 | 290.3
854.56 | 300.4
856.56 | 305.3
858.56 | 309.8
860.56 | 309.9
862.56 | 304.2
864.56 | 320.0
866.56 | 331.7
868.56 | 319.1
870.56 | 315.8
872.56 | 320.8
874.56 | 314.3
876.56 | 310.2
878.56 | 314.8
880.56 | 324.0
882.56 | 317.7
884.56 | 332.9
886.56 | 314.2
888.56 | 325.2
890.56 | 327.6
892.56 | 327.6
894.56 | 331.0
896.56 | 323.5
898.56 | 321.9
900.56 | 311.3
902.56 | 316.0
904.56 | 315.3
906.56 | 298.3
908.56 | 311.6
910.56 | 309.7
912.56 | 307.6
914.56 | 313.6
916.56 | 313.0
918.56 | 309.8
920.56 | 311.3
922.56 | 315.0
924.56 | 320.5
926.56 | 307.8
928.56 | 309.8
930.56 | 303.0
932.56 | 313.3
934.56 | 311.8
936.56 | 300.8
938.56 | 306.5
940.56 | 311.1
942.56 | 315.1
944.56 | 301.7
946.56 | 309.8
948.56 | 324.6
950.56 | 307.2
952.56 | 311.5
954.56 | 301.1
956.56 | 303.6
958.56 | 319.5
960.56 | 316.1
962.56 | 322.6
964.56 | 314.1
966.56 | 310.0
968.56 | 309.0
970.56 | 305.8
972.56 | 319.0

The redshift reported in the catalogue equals 0.182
